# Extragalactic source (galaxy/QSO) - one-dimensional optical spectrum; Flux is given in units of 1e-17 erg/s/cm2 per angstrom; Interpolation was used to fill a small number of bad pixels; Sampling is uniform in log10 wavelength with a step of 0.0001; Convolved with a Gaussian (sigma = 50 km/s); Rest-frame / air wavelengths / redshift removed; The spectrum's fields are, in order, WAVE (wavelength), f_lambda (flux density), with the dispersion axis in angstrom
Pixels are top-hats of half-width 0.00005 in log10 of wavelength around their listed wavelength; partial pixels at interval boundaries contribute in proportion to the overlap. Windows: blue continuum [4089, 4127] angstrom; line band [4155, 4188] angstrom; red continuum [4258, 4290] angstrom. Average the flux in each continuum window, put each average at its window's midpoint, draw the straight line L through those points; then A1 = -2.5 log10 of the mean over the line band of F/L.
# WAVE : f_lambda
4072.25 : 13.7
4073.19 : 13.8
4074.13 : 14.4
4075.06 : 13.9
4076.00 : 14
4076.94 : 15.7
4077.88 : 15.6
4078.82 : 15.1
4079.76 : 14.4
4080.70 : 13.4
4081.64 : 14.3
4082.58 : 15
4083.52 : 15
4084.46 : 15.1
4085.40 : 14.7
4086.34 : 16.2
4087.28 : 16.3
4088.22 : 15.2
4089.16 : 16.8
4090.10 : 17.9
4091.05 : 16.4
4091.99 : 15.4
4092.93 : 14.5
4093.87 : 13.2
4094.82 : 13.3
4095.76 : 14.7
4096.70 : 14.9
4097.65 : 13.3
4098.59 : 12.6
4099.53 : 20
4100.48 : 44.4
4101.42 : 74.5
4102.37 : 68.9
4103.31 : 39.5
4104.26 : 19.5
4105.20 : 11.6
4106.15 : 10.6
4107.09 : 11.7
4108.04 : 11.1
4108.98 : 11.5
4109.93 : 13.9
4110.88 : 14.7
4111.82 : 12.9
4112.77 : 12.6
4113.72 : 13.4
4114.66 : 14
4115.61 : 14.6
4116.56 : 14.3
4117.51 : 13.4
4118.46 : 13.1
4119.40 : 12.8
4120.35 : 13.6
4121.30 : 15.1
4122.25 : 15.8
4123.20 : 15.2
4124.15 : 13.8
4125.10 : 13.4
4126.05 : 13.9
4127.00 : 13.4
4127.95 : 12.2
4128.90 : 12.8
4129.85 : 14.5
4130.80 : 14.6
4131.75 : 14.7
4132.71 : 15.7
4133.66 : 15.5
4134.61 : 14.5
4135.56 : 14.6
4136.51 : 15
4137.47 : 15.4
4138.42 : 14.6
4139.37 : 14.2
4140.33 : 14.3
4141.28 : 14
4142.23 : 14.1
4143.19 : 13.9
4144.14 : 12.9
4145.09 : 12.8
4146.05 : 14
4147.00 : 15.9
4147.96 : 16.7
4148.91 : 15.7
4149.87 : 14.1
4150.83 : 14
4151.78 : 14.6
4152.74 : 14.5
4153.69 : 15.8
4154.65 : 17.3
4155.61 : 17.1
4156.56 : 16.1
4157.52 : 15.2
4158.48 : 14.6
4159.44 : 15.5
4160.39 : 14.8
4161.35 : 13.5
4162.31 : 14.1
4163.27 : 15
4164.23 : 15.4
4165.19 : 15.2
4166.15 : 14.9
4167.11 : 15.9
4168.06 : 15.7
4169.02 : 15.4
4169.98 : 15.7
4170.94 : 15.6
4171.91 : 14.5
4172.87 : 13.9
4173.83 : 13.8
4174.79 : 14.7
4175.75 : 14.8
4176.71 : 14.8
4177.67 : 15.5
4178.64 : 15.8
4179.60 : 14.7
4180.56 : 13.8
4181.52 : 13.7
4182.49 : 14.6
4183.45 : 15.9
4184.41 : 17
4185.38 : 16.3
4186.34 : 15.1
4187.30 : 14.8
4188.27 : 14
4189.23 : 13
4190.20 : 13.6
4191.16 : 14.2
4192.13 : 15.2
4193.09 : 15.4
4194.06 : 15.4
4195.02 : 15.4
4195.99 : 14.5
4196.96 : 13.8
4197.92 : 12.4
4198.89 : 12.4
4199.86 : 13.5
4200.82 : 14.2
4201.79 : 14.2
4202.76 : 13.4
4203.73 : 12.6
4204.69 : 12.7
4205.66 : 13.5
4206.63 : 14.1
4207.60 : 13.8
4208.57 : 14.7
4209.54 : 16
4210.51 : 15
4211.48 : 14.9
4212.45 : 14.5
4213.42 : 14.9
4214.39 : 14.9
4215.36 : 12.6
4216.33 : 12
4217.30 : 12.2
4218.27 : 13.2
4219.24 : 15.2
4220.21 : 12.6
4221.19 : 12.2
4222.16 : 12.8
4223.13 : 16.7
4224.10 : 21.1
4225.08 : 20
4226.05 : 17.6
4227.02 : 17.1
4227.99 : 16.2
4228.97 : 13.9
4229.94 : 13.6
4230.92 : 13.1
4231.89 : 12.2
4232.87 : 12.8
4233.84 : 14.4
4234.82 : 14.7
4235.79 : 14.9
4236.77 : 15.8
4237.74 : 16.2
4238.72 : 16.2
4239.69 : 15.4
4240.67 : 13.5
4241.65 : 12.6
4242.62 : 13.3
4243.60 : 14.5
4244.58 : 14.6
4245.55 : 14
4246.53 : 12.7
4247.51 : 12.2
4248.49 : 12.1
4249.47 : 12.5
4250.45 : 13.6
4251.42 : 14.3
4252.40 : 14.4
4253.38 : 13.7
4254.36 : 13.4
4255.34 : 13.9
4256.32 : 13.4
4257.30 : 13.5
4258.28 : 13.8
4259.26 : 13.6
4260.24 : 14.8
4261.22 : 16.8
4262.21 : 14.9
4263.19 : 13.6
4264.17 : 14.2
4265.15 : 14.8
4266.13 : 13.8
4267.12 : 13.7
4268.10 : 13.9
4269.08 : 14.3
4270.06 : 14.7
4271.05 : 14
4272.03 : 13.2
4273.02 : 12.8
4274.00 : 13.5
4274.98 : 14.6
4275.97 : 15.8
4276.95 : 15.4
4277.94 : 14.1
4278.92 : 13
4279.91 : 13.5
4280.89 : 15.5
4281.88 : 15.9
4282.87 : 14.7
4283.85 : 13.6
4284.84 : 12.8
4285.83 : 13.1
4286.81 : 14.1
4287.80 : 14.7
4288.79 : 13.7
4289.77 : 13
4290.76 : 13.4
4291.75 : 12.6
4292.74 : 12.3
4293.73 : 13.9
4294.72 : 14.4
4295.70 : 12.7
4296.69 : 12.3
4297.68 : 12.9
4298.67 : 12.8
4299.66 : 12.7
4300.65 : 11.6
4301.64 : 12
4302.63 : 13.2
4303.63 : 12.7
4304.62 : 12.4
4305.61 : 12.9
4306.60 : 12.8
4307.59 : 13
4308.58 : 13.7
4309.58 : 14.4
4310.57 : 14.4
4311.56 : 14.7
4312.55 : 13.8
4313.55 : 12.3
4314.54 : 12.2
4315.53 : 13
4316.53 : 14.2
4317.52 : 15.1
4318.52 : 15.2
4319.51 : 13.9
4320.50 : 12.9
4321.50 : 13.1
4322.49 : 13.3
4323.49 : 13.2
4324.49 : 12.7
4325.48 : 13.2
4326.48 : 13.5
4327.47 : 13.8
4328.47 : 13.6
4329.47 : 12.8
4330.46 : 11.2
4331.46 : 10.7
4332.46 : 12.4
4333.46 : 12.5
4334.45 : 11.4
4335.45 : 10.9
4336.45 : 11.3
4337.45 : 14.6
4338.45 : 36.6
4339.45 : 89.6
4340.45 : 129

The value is 0.113 mag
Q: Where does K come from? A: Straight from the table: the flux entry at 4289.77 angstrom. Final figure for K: 13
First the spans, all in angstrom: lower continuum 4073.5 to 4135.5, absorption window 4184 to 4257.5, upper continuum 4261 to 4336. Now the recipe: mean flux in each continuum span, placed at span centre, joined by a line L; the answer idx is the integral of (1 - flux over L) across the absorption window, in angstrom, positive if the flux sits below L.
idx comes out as 2.8 angstrom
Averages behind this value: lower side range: 16.9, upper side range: 13.5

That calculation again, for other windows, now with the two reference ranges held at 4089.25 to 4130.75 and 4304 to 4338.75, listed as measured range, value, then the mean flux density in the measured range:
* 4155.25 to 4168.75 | 1.3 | 15.2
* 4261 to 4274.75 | 0.6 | 14.1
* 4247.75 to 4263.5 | 1.1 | 13.9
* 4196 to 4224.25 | 3.5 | 13.9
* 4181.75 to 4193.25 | 1.0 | 14.9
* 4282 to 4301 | 1.3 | 13.3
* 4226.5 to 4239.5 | 0.6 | 14.7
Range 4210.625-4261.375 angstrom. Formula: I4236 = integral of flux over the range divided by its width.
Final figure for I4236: 14.3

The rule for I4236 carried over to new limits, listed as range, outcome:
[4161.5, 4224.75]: 14.5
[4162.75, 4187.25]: 15.1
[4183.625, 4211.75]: 14.3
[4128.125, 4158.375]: 14.8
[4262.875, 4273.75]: 13.9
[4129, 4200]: 14.8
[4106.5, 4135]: 13.7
